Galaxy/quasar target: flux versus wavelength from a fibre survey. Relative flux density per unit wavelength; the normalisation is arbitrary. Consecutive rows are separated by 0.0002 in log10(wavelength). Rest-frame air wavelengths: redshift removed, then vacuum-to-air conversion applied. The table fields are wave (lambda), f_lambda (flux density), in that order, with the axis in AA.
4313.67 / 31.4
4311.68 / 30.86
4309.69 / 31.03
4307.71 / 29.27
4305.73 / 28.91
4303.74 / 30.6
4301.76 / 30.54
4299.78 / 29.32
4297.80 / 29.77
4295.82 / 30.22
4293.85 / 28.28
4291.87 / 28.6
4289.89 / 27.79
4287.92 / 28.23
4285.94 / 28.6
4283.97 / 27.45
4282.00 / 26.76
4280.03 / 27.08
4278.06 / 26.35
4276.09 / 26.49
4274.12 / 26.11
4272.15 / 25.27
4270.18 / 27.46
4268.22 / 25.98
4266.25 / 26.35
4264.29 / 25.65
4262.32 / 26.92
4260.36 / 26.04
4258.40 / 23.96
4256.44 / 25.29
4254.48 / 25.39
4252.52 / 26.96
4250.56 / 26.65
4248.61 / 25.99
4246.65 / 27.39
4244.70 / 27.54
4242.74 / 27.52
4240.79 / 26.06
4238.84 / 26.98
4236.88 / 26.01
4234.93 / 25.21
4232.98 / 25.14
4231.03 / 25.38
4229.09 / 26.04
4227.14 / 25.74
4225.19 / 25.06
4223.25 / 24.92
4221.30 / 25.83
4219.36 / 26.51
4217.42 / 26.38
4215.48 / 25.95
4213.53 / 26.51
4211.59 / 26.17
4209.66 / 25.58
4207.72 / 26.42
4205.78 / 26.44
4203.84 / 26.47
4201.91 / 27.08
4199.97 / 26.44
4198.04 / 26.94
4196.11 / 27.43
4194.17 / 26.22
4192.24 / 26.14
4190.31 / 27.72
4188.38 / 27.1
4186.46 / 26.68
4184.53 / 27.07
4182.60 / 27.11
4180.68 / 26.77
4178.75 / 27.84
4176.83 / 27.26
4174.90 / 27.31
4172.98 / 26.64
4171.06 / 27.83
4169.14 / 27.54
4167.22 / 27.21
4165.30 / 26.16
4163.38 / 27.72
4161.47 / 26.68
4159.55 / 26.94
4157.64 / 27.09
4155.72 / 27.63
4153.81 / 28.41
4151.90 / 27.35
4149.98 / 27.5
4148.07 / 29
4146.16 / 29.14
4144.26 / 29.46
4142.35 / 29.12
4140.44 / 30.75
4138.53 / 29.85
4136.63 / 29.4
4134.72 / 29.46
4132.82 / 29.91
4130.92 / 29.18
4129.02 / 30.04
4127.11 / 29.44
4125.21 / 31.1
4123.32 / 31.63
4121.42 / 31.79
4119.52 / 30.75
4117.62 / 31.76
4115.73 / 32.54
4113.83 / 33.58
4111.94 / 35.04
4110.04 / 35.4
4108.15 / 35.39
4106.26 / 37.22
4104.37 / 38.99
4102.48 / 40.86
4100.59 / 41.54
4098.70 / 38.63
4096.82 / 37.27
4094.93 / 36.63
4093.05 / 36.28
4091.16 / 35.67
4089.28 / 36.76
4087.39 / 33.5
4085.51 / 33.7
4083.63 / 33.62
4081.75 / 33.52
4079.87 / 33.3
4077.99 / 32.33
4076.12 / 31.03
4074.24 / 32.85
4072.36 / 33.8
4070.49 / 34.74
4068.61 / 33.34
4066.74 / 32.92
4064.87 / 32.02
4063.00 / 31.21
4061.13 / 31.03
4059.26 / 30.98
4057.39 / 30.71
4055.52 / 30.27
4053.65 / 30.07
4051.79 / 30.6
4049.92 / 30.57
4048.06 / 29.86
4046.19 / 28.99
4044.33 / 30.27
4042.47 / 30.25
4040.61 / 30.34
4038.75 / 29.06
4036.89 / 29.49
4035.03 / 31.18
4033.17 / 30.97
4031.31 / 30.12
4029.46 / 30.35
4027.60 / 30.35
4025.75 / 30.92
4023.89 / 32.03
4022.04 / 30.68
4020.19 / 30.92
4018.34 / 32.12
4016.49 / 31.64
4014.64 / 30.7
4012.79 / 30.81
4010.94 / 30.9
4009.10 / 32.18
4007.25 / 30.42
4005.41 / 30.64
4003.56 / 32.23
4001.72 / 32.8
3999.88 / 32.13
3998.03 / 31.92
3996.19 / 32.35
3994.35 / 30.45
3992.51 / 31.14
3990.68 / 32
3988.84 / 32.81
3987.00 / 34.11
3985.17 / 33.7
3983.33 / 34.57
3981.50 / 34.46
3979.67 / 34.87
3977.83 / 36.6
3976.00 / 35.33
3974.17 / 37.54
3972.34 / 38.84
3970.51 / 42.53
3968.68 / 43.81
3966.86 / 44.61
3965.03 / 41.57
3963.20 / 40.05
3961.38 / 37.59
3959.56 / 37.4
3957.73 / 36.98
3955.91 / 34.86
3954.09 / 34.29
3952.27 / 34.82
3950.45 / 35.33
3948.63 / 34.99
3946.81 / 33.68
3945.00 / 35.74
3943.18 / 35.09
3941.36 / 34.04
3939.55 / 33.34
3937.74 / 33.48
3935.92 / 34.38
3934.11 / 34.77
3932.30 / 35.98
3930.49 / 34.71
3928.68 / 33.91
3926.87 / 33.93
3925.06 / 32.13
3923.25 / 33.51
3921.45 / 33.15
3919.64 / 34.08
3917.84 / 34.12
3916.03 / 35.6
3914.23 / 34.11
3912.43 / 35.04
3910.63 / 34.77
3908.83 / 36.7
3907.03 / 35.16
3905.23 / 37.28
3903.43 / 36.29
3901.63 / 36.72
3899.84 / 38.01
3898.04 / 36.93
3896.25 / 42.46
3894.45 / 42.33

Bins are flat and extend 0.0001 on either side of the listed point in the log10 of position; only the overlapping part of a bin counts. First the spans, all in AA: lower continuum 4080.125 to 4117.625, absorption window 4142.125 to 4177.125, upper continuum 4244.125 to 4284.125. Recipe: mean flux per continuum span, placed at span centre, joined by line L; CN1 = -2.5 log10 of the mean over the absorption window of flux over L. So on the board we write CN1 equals 0.17 mag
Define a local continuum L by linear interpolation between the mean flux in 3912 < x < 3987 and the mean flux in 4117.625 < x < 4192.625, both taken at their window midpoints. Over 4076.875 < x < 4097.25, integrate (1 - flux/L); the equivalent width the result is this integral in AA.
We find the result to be -2.53 AA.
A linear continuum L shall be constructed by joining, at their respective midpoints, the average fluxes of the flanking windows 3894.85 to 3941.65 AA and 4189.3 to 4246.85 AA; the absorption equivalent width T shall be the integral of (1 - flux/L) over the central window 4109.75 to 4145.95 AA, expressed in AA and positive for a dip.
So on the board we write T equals -2.4 AA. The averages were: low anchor 35.3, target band 30.9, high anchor 26.3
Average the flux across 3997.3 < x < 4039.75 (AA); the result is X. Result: 31.1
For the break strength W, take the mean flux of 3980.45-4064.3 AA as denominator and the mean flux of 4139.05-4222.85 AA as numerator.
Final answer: 0.9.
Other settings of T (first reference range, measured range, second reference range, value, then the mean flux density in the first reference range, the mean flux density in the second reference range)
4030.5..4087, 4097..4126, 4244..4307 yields -4.5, 31.5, 27.3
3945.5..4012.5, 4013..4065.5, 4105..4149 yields 4.6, 35.1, 31.4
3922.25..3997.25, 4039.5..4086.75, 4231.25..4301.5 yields 1.3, 35.5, 26.9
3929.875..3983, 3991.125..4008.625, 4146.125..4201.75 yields 1.6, 36.6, 27.2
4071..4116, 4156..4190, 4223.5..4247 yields 3.4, 35.4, 26.1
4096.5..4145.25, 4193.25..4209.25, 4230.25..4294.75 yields 1.5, 33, 26.6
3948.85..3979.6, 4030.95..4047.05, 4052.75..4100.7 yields 2.3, 38.1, 33.6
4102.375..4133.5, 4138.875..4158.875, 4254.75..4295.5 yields 2.0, 33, 26.8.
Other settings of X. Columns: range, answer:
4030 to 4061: 30.3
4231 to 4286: 26.3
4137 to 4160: 28.6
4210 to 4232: 25.9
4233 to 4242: 26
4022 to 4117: 33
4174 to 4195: 27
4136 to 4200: 27.6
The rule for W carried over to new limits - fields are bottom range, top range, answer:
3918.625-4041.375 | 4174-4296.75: 0.79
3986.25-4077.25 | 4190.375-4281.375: 0.84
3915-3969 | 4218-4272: 0.73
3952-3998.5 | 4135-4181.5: 0.77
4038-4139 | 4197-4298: 0.81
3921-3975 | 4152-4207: 0.75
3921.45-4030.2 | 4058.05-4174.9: 0.93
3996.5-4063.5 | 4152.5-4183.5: 0.88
